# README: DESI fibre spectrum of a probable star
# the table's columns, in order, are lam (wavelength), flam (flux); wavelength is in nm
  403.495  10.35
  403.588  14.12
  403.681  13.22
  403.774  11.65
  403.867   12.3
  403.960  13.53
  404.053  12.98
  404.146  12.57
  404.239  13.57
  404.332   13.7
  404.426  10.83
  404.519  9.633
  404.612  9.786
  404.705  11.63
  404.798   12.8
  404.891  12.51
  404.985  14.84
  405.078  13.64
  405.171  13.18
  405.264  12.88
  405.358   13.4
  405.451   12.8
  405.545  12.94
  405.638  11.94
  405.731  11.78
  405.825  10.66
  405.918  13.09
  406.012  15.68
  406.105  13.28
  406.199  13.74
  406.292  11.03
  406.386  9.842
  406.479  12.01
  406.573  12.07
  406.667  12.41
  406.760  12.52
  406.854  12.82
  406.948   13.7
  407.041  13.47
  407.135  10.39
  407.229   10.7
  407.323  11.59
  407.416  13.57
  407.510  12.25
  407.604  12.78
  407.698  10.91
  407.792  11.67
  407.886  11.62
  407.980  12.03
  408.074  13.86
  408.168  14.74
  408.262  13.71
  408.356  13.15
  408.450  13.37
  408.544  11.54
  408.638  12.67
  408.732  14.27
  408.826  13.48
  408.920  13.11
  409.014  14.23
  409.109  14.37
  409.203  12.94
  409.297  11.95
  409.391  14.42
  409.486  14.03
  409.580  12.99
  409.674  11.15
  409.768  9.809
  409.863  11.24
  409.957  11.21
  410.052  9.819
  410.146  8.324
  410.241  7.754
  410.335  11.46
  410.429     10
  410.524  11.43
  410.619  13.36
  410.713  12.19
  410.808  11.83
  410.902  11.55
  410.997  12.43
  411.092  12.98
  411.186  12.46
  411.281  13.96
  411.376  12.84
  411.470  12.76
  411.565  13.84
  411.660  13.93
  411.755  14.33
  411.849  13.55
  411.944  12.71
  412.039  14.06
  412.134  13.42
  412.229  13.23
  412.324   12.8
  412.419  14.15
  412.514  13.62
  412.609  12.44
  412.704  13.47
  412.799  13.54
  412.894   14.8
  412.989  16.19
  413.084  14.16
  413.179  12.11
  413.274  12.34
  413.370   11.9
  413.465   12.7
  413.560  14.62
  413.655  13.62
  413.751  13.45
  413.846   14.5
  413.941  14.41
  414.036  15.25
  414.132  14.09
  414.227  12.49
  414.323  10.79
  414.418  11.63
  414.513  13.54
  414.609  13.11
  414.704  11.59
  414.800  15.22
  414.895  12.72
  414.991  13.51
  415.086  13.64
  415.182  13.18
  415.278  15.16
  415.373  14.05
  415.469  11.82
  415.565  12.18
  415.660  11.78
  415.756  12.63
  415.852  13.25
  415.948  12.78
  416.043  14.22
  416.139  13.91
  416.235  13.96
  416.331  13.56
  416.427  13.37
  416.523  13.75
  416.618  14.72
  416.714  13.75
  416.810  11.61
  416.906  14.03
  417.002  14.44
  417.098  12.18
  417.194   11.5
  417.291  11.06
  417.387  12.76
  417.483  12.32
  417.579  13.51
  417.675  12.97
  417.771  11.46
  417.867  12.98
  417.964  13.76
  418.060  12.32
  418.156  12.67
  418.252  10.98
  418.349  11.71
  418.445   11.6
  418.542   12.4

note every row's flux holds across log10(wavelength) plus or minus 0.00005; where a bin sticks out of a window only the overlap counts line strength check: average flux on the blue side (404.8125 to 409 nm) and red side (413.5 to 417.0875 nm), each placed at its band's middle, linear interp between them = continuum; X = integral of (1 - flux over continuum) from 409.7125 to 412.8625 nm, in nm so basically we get 0.18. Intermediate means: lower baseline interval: 12.7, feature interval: 12.3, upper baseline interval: 13.4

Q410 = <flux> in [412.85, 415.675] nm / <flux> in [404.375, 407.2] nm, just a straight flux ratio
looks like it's 1.08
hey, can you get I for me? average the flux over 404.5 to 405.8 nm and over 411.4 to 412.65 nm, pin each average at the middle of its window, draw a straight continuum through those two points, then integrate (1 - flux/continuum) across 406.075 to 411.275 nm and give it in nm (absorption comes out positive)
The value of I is 0.288 nm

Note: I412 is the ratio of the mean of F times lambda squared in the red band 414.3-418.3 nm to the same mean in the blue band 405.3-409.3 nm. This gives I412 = 1.07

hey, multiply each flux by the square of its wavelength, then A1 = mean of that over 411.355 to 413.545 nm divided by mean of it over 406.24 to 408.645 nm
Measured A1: 1.12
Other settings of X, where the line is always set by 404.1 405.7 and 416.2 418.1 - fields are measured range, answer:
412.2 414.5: -0.11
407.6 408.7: 0.00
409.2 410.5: 0.16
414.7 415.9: -0.02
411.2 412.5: -0.07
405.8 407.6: 0.03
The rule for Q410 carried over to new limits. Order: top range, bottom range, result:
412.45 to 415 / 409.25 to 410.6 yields 1.20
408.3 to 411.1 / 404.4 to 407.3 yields 0.98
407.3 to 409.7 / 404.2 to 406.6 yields 1.04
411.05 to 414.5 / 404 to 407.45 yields 1.08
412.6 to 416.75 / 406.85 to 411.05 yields 1.10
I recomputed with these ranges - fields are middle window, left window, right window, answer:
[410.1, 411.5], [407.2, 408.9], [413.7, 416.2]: 0.13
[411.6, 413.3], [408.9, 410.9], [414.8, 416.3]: -0.16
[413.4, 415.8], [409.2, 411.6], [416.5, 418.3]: -0.17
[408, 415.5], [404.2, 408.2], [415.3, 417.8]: -0.12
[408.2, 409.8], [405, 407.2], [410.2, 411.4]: -0.12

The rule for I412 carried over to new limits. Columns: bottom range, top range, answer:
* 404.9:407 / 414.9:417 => 1.10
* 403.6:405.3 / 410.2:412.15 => 1.03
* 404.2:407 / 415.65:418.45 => 1.09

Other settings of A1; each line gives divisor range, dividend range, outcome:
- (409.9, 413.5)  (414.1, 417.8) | 1.05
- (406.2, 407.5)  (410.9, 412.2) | 1.12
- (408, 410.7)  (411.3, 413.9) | 1.12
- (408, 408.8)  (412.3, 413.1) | 1.06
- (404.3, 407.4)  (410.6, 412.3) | 1.09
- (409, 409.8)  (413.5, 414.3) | 1.11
